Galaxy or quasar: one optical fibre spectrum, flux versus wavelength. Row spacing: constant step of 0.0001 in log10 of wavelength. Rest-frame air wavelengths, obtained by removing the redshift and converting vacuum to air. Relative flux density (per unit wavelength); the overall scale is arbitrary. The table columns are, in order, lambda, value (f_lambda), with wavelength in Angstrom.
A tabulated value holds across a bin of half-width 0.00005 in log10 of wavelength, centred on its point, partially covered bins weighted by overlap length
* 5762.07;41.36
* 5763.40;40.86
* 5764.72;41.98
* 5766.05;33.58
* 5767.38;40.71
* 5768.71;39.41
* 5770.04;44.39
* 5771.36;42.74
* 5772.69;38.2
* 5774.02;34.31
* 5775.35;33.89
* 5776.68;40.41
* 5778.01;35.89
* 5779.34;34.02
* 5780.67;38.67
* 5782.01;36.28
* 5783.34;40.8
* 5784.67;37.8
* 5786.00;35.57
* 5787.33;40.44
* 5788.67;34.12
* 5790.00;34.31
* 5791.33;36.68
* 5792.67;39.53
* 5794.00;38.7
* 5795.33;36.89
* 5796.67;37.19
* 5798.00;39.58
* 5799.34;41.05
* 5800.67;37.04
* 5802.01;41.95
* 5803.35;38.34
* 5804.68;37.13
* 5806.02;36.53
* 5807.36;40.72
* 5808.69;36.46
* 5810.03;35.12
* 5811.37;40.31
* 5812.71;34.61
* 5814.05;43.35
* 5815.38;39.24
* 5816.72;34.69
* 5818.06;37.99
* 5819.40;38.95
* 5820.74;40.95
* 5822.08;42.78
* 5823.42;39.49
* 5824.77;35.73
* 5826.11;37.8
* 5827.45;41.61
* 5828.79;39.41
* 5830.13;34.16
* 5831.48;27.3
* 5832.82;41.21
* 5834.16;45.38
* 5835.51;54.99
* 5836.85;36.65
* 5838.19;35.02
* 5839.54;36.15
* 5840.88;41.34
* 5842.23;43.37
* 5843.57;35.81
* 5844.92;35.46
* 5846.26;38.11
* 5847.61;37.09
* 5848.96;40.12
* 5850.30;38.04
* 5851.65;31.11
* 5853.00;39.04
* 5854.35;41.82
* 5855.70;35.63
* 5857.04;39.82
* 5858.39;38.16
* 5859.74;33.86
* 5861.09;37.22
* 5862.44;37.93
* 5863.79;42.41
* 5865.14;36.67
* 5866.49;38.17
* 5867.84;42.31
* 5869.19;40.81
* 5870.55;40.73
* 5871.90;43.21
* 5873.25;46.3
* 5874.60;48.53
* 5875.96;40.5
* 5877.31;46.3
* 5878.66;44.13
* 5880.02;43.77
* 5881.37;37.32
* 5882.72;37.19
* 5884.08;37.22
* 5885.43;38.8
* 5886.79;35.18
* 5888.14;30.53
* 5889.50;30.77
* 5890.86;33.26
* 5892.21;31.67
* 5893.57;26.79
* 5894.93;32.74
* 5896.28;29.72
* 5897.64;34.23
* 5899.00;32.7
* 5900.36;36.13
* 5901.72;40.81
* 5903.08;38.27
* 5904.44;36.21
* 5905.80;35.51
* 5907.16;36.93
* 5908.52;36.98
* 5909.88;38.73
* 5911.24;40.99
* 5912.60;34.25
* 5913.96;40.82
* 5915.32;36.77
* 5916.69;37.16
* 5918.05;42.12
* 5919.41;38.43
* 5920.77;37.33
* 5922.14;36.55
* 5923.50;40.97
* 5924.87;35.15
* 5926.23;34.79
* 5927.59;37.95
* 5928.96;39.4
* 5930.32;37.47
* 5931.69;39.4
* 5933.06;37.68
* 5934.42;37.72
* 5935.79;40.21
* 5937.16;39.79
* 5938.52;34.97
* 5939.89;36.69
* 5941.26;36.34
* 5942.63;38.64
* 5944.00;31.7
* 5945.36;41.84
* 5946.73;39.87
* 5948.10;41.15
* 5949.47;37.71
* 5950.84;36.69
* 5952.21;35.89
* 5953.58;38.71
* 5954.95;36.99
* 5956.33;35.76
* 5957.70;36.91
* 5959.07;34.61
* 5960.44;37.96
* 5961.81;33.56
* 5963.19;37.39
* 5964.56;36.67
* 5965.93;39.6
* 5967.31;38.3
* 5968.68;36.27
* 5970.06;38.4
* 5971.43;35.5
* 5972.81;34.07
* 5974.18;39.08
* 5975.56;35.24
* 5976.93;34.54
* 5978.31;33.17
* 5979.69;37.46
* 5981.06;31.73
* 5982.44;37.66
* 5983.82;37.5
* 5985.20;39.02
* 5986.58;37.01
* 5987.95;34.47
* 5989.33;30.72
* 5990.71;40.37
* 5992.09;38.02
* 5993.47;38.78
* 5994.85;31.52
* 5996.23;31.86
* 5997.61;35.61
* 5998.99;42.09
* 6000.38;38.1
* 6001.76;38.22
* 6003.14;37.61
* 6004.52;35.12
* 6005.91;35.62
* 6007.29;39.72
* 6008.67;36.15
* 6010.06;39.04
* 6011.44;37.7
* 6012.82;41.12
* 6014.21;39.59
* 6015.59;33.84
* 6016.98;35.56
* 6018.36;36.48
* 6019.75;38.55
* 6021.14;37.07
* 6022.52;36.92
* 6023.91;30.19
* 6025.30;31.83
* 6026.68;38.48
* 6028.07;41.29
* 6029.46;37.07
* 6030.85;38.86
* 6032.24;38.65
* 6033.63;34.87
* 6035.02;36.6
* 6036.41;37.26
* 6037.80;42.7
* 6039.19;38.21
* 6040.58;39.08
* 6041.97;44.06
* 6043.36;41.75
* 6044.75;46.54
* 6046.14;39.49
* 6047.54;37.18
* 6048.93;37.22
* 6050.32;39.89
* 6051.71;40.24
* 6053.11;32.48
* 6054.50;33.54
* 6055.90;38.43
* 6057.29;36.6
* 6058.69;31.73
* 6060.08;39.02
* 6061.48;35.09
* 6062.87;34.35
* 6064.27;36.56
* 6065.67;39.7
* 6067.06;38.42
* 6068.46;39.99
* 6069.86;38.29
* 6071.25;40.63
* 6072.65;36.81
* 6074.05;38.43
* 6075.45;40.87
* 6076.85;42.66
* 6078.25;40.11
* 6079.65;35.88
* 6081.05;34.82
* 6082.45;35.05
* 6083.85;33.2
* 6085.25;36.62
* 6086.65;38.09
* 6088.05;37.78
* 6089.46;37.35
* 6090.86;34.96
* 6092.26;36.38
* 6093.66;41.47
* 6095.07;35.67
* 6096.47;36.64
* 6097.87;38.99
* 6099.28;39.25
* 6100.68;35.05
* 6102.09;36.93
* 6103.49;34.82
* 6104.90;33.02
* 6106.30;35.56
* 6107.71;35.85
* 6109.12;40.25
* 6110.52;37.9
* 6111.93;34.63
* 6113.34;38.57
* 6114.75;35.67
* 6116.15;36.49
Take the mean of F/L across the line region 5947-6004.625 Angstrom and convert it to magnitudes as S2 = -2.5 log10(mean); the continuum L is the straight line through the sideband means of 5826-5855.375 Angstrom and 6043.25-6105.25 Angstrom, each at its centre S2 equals 0.039 mag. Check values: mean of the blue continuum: 38.7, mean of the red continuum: 37.5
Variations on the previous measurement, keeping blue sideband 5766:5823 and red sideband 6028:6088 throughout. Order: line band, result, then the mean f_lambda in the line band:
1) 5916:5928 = 0.01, 37.8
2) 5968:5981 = 0.07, 35.8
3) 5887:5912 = 0.11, 34.6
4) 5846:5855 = 0.01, 37.9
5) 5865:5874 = -0.09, 41.5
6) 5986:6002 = 0.05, 36.3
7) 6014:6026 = 0.08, 35.4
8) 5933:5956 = 0.01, 37.8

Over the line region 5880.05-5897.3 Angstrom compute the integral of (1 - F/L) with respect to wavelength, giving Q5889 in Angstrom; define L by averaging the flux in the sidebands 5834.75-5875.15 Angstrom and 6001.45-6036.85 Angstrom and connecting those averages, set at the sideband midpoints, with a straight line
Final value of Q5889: 2.3 Angstrom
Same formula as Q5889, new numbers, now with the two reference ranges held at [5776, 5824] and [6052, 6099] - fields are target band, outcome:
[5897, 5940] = 0.15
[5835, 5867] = -0.37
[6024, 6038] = 0.04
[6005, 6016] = -0.14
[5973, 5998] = 1.19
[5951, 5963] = 0.40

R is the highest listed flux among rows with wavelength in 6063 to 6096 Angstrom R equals 42.66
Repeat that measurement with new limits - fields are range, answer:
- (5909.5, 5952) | 42.12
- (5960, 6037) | 42.09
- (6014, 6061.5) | 46.54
